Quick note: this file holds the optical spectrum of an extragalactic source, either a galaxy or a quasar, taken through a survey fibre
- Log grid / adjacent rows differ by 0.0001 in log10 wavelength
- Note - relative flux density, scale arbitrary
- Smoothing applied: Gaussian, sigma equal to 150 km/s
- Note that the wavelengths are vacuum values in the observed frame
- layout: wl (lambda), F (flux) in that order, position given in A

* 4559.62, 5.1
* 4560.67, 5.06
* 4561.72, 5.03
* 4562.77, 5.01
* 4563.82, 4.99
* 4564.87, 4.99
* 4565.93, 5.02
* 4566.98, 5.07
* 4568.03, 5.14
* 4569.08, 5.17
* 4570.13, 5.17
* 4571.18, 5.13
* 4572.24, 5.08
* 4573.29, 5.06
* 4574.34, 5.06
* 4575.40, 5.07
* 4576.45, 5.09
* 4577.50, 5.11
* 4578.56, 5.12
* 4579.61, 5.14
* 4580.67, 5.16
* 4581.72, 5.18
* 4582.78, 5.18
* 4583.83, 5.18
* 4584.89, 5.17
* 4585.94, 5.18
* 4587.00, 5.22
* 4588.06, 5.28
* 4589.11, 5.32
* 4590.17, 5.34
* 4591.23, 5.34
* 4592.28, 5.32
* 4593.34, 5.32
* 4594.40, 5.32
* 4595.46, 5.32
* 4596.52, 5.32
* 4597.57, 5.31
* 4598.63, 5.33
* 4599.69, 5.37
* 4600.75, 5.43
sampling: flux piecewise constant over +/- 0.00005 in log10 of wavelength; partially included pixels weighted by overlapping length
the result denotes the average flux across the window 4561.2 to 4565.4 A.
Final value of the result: 5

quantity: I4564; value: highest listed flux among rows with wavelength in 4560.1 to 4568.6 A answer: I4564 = 5.14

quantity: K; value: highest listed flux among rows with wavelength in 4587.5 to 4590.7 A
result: 5.34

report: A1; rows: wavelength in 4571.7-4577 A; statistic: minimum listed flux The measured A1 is 5.06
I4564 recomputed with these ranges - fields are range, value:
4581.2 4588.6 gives 5.28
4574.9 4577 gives 5.09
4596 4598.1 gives 5.32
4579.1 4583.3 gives 5.18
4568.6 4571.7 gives 5.17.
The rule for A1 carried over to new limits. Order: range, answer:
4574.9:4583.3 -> 5.07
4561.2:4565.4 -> 4.99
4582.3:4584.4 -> 5.18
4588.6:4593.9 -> 5.32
